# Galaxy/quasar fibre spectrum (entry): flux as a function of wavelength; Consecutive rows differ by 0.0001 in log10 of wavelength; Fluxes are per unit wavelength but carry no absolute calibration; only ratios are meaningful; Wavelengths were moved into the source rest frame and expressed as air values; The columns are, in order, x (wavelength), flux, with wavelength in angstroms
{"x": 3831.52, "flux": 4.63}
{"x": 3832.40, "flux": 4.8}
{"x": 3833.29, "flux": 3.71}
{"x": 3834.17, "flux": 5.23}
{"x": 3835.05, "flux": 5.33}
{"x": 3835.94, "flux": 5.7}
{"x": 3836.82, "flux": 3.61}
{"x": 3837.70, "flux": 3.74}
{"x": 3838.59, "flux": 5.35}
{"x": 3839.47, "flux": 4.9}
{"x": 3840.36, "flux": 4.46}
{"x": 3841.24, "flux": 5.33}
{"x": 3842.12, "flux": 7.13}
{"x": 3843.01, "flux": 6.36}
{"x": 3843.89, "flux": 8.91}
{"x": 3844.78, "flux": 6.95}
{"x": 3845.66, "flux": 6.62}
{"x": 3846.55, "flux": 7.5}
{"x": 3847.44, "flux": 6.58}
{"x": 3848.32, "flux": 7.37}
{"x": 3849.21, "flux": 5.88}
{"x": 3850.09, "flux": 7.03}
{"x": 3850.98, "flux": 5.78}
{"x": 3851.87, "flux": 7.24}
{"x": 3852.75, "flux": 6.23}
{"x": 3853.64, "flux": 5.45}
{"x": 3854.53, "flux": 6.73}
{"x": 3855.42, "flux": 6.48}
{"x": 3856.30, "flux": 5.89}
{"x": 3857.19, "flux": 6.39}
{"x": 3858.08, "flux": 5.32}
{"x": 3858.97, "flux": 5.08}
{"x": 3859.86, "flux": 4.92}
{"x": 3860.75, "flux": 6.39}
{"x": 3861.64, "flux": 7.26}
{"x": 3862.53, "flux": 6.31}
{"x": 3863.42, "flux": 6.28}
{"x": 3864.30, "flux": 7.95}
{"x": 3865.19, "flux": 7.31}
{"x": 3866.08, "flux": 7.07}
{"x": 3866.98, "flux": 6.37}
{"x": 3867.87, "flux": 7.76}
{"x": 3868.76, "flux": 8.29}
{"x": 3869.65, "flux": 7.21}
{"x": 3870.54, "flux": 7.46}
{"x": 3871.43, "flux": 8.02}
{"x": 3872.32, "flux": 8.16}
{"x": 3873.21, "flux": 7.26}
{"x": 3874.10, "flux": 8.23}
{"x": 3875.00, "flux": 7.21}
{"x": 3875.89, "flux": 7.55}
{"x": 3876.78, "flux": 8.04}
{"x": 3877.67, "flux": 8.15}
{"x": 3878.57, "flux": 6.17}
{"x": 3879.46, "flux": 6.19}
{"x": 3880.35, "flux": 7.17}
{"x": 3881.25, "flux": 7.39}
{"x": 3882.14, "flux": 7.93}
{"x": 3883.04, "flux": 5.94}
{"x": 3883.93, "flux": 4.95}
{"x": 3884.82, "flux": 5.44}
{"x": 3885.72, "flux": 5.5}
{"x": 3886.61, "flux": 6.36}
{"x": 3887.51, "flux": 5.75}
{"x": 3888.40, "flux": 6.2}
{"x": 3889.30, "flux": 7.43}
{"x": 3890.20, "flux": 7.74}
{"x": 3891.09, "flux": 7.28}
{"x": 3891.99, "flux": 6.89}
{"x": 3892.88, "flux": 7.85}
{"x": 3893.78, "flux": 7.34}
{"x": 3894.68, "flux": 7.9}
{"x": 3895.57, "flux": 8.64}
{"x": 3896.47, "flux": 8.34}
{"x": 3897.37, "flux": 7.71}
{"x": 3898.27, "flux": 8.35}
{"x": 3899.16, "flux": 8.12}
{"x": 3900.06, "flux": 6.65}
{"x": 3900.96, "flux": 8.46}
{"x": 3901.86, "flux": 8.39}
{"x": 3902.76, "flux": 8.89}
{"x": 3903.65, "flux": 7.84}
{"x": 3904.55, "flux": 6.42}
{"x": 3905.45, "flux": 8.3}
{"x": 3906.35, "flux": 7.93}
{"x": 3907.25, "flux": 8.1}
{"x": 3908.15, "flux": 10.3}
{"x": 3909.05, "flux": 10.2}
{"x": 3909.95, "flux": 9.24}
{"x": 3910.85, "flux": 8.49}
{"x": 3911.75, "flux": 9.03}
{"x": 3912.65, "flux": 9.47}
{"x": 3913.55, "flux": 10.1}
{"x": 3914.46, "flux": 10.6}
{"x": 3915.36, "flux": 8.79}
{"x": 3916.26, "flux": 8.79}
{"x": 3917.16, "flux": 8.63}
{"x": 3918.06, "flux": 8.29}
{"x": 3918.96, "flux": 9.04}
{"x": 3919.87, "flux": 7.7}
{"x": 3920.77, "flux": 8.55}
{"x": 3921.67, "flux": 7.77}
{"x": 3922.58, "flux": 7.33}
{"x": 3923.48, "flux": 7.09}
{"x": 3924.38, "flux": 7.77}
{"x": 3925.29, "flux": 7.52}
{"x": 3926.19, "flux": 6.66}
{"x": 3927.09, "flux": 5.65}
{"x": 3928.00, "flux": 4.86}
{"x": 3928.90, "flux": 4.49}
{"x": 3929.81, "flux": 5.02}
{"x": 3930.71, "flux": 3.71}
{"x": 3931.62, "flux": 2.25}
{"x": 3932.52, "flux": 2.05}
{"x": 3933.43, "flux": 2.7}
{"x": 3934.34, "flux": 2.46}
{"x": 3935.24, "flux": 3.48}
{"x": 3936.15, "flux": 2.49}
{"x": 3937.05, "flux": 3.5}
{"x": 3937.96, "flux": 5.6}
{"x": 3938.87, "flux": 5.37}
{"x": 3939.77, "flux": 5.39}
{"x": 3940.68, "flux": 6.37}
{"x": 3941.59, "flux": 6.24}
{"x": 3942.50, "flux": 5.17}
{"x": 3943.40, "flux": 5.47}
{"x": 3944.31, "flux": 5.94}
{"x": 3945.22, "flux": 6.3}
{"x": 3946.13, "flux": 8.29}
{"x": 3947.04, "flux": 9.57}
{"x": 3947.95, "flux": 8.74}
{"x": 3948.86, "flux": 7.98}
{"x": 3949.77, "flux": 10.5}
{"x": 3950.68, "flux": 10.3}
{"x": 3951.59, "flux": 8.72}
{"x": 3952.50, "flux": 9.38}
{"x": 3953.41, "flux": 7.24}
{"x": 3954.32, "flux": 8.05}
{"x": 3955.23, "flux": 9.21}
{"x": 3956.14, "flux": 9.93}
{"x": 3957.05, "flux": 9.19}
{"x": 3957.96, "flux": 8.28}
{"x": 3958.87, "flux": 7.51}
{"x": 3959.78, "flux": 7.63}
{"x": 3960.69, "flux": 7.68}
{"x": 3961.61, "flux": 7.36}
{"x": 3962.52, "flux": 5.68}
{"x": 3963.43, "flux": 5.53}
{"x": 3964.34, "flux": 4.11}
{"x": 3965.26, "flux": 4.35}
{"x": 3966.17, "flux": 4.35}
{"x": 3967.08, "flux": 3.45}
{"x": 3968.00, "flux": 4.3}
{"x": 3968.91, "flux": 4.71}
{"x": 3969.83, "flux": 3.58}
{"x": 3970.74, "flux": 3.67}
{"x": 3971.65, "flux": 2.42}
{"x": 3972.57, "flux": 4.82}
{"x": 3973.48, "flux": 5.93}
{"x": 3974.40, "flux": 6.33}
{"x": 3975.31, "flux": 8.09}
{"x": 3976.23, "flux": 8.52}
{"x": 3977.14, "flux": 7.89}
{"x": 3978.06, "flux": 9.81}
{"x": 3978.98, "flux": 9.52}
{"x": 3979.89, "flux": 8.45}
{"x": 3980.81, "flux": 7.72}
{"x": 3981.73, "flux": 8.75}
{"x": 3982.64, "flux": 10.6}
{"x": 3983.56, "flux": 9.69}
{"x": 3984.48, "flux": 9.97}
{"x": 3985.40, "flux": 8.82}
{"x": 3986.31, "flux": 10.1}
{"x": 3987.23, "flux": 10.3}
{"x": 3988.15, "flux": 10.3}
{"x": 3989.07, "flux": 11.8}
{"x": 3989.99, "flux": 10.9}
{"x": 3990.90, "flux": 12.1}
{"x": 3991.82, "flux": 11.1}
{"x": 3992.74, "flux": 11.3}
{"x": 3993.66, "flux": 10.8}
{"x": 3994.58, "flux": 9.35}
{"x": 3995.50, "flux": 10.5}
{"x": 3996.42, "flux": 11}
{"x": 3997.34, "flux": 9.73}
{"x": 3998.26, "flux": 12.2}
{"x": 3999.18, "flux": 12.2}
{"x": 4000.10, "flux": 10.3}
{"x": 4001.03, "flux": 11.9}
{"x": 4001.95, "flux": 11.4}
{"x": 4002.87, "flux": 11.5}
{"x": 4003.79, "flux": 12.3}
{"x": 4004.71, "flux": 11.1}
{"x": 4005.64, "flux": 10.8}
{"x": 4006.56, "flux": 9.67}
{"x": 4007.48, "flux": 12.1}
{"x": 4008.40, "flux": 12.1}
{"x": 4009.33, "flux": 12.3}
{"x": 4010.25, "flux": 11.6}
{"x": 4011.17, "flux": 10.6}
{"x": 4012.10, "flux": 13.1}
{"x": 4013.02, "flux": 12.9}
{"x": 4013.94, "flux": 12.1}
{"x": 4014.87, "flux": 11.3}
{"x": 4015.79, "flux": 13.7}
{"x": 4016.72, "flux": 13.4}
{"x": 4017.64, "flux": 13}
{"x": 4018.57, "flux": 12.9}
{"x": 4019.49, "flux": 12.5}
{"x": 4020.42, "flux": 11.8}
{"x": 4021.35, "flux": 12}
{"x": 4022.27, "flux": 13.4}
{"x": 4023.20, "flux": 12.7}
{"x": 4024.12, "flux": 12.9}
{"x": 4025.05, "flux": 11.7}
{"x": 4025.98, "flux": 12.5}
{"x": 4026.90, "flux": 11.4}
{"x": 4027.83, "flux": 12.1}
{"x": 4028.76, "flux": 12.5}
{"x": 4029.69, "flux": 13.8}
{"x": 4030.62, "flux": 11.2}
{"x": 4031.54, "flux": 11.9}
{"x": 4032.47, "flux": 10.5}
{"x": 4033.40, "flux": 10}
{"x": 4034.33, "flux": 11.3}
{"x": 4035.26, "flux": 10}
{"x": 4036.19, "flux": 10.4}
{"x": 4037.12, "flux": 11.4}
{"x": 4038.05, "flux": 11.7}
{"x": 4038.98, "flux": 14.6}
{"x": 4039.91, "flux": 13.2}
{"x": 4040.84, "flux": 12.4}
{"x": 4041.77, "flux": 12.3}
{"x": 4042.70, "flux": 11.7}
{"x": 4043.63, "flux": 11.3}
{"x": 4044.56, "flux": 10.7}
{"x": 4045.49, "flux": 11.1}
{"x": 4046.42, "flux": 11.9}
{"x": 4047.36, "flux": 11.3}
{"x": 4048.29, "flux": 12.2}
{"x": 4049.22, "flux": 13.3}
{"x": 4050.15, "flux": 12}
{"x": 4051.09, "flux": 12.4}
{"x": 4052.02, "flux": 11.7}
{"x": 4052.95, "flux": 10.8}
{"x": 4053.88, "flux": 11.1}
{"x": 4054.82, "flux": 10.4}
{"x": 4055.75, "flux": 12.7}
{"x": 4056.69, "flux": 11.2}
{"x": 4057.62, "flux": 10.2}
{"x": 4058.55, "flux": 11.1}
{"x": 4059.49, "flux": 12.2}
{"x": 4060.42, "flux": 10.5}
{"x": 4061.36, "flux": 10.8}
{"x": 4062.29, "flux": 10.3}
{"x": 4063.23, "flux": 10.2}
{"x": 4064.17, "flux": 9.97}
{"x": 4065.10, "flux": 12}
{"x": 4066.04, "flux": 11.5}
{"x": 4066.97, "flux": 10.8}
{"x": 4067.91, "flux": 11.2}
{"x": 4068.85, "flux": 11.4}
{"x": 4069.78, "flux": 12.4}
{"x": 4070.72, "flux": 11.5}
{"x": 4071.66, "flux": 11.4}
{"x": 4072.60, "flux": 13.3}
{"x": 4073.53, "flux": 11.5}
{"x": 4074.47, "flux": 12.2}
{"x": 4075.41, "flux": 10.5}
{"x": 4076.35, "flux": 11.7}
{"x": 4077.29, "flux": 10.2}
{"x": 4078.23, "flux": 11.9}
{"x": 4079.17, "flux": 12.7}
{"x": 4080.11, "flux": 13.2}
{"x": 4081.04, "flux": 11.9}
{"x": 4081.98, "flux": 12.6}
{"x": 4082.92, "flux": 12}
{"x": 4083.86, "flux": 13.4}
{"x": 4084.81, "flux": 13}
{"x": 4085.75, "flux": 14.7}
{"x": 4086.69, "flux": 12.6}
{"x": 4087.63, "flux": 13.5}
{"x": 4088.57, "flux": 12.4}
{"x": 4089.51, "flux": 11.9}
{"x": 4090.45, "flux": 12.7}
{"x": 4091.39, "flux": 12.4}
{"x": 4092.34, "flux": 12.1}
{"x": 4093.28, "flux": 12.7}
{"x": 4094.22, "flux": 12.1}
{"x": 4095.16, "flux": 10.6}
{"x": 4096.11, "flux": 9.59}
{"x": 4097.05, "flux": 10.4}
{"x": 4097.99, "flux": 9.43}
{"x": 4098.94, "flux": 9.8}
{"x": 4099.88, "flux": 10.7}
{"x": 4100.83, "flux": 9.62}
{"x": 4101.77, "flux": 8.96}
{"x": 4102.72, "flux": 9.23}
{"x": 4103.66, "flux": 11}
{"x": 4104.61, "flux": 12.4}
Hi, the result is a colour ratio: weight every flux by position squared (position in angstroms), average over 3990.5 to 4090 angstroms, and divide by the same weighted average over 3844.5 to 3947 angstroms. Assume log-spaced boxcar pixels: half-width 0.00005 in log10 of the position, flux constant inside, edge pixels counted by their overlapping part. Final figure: 1.84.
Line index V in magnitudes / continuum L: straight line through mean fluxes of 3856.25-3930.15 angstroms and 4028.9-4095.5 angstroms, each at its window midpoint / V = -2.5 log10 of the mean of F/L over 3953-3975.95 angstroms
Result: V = 0.44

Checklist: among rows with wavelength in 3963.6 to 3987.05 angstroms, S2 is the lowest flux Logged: 2.42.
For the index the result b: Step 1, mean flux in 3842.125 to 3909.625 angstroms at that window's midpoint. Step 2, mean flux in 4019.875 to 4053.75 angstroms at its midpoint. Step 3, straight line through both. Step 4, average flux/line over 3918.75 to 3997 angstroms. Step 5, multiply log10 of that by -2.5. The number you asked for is 0.31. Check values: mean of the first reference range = 7.17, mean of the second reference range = 11.9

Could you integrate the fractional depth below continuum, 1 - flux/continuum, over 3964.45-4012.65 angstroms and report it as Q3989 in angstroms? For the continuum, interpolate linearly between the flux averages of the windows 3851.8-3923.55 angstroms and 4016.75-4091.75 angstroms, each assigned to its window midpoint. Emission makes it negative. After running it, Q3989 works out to 4.83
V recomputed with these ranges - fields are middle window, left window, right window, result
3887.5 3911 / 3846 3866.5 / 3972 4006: -0.056 mag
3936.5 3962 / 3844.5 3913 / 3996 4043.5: 0.267 mag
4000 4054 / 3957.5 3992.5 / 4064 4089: -0.209 mag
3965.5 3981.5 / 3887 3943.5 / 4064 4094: 0.404 mag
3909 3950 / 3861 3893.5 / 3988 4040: 0.292 mag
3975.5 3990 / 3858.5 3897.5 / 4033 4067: 0.026 mag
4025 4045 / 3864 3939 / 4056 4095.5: -0.100 mag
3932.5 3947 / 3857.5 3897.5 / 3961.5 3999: 0.462 mag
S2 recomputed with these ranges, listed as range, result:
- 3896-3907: 6.42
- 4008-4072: 9.97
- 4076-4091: 10.2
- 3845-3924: 4.92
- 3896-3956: 2.05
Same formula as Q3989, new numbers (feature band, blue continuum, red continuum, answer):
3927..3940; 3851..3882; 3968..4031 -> 7.2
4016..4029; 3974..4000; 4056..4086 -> -2.3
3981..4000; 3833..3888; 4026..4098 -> -1.3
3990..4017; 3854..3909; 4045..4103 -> -4.2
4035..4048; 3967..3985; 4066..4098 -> -2.2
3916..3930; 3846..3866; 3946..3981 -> -0.7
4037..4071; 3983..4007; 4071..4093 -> 0.8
